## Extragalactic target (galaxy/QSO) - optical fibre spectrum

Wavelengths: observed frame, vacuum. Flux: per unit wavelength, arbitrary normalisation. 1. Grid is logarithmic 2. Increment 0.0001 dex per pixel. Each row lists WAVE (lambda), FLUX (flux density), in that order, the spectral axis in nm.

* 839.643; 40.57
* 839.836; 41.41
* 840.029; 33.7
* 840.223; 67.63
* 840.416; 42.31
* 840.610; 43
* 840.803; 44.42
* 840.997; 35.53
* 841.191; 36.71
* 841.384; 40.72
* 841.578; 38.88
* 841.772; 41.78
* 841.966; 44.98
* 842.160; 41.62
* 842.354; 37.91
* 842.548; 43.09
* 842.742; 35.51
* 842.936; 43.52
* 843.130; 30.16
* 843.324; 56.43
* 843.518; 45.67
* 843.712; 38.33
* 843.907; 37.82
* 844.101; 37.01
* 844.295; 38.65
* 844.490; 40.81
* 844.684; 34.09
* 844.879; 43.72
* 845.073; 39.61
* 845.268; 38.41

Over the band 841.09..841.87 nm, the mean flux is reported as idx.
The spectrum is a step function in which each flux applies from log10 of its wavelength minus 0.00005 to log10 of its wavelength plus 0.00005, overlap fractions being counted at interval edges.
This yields 39.5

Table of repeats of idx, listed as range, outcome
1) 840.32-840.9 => 43.2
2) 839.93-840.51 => 47.9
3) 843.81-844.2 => 37.5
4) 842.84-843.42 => 43.4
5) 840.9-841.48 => 37.7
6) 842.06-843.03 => 40.3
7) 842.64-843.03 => 39.5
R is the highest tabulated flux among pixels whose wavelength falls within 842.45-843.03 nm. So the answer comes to 43.52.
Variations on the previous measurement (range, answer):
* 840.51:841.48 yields 44.42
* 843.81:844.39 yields 38.65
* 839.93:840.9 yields 67.63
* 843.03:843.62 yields 56.43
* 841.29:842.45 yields 44.98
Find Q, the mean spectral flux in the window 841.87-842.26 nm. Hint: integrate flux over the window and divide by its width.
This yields 43.2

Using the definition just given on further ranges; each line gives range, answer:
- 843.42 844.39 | 39.5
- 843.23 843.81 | 46.7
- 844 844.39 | 37.9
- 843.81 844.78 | 37.7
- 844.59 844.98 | 39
